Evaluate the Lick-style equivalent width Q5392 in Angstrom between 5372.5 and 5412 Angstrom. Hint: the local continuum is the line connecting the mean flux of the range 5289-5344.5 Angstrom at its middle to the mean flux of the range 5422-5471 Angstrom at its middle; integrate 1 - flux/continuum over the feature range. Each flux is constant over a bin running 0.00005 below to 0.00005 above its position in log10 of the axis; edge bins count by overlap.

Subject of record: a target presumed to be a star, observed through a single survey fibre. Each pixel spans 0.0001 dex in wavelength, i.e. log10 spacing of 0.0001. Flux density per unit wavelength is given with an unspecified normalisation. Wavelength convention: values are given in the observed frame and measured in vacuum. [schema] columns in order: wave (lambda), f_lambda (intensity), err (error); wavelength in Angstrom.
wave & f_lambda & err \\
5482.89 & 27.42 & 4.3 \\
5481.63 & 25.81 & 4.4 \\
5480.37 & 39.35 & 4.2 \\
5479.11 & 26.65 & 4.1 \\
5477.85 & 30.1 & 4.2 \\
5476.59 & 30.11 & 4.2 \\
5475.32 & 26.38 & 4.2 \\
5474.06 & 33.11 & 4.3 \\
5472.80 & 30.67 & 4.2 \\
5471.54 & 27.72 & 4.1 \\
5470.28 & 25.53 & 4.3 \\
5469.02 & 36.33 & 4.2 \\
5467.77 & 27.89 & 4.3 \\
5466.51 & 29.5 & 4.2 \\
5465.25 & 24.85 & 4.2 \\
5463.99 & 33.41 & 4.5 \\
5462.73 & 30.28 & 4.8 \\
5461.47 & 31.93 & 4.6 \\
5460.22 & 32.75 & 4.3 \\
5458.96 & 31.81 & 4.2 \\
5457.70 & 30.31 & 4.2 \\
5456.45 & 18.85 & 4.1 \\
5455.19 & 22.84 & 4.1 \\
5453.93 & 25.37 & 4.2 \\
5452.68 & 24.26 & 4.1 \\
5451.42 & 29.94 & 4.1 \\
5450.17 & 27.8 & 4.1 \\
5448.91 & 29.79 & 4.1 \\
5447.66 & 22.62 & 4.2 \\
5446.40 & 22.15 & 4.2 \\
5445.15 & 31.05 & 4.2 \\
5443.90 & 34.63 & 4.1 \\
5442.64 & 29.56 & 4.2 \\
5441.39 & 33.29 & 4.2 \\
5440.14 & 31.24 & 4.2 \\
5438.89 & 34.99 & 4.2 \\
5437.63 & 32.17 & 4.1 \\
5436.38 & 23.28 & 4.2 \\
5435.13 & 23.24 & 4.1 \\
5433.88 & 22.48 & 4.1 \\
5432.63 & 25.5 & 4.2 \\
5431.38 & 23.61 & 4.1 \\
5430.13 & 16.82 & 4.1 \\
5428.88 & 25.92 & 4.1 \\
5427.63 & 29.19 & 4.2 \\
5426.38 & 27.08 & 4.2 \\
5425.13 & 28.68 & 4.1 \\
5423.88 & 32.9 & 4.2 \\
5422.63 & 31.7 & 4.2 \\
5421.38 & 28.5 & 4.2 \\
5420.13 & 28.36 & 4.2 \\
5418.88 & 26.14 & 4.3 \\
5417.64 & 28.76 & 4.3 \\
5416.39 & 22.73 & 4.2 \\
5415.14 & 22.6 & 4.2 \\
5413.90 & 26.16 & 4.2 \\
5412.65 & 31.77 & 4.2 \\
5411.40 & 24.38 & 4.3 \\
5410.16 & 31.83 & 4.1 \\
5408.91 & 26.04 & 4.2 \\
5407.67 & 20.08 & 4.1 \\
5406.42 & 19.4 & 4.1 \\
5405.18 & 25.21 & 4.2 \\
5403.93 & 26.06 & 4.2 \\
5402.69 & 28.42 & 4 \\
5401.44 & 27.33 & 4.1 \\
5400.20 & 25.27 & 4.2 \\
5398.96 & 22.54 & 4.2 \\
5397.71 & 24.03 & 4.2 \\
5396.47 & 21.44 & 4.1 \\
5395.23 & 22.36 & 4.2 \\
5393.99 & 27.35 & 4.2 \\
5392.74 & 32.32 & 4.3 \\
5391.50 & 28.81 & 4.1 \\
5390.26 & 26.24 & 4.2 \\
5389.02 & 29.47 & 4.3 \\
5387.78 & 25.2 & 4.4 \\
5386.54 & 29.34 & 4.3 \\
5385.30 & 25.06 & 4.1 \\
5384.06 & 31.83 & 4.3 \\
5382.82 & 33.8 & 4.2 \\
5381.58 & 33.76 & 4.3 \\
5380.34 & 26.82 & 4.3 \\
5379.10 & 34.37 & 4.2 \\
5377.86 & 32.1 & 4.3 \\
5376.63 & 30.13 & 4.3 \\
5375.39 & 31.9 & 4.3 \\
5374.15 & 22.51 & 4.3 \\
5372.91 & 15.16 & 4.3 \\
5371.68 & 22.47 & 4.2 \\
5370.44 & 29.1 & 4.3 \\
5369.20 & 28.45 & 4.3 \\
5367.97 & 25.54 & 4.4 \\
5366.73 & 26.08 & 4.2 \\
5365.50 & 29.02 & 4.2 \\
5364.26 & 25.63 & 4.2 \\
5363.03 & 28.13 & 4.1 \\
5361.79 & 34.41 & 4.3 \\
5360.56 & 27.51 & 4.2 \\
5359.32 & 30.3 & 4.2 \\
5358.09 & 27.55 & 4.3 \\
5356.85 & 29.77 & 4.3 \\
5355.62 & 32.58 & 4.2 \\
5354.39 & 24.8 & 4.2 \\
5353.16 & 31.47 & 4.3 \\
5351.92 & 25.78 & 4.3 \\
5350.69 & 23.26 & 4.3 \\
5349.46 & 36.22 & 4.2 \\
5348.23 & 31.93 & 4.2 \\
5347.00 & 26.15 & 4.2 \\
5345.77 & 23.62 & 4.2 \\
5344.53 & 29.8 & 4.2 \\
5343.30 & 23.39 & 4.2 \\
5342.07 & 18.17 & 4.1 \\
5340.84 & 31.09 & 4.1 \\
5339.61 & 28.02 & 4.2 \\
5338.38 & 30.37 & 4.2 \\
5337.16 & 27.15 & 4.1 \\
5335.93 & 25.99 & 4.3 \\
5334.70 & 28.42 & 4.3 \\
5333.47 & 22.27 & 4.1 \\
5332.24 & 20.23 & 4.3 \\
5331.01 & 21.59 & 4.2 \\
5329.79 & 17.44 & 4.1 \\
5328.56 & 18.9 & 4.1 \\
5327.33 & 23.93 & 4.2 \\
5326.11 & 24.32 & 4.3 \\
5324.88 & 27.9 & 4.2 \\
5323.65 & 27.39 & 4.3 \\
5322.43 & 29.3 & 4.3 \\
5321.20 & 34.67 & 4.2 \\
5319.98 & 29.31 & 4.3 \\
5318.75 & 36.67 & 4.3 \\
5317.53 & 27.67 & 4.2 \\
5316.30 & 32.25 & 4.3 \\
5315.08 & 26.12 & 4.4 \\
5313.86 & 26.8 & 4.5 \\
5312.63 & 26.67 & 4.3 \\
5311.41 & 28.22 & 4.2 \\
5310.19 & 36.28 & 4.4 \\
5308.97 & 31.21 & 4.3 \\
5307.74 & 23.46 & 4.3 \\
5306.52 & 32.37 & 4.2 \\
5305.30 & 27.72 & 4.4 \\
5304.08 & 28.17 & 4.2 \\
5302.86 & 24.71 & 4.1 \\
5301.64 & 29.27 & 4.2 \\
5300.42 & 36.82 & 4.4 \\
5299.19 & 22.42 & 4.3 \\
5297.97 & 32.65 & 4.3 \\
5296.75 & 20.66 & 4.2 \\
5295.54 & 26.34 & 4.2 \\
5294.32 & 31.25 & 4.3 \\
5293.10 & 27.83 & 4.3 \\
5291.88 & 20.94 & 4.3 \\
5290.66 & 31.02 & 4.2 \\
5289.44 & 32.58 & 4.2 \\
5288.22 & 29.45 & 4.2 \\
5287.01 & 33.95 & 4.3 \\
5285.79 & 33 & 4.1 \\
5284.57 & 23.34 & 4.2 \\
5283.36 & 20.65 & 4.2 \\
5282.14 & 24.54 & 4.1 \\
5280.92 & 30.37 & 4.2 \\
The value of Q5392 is 1.2 Angstrom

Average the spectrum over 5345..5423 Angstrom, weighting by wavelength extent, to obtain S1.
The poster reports 27.4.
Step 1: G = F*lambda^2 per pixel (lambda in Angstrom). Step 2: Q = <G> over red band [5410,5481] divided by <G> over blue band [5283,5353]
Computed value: 1.1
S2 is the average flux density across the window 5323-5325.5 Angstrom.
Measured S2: 27.6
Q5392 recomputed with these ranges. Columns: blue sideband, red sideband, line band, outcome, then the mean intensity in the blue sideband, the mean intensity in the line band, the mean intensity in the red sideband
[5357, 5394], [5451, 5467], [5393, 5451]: 3.1 Angstrom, 28.4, 26.7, 28.1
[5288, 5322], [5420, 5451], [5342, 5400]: 1.6 Angstrom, 29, 27.7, 27.9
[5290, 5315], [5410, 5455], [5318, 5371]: 1.2 Angstrom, 28.2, 27.3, 27.4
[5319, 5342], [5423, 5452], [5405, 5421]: 1.0 Angstrom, 26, 25.7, 27.8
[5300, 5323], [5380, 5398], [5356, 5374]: 1.0 Angstrom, 29.8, 27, 27.9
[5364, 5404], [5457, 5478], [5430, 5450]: 1.1 Angstrom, 27.3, 27.6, 30.1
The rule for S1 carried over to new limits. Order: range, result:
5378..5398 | 28.4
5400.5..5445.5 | 27.2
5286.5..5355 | 27.6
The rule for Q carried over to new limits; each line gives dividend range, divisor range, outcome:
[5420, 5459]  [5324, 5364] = 1.07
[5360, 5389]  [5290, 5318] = 1.02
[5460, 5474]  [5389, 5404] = 1.18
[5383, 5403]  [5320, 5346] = 1.07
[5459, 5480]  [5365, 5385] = 1.10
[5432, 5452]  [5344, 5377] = 1.05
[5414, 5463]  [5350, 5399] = 1.02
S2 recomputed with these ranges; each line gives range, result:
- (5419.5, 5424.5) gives 30.3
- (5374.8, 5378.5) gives 31.4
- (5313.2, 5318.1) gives 28.2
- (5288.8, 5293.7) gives 28.1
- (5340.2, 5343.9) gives 24.2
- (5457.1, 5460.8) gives 31.6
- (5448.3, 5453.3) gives 27.9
